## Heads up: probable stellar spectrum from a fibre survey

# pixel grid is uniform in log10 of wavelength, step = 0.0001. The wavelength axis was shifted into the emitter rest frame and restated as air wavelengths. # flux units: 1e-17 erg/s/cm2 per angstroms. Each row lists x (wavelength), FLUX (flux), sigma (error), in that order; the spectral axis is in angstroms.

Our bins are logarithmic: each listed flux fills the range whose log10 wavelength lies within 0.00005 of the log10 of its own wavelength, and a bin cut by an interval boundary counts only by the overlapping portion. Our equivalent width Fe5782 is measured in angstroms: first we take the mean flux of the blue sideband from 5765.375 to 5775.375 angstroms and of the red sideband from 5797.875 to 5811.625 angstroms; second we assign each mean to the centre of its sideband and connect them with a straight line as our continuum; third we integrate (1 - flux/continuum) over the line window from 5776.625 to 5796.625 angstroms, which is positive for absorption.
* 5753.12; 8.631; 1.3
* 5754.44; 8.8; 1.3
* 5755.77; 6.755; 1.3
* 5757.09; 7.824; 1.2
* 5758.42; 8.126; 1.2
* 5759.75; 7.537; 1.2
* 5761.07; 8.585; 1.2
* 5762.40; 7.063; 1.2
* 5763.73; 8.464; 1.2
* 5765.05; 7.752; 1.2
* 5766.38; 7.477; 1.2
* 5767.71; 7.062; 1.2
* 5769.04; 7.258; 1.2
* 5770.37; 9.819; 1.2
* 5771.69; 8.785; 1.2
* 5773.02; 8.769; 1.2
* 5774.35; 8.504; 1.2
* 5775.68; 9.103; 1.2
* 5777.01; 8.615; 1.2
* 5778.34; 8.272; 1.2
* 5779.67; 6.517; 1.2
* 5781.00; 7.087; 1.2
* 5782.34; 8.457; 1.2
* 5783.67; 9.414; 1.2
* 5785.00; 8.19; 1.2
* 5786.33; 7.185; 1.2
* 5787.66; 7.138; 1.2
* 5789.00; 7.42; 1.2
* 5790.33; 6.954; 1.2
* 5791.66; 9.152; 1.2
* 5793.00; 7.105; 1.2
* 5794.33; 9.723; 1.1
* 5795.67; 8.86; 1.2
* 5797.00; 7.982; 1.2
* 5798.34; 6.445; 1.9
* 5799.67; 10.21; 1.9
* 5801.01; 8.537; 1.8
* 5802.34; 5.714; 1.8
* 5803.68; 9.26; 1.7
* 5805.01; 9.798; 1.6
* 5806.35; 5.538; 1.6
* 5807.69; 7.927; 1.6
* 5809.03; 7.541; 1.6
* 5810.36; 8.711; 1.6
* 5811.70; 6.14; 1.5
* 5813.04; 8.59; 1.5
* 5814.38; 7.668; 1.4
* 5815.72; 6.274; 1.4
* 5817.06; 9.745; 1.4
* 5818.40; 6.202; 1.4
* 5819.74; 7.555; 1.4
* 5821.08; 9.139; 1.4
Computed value 0.23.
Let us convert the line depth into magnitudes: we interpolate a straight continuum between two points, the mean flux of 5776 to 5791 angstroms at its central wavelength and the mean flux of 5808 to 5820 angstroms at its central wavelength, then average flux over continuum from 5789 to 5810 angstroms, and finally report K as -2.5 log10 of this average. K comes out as -0.048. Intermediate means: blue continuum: 7.78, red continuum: 7.61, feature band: 8.04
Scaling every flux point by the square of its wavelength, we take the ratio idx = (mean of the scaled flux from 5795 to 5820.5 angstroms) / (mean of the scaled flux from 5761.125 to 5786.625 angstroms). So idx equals 0.98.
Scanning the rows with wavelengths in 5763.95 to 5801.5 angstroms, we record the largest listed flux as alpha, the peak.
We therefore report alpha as 10.21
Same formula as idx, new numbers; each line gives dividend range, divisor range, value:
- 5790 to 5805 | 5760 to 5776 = 1.02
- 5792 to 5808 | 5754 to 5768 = 1.06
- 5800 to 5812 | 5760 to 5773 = 0.98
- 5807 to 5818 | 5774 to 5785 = 0.96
